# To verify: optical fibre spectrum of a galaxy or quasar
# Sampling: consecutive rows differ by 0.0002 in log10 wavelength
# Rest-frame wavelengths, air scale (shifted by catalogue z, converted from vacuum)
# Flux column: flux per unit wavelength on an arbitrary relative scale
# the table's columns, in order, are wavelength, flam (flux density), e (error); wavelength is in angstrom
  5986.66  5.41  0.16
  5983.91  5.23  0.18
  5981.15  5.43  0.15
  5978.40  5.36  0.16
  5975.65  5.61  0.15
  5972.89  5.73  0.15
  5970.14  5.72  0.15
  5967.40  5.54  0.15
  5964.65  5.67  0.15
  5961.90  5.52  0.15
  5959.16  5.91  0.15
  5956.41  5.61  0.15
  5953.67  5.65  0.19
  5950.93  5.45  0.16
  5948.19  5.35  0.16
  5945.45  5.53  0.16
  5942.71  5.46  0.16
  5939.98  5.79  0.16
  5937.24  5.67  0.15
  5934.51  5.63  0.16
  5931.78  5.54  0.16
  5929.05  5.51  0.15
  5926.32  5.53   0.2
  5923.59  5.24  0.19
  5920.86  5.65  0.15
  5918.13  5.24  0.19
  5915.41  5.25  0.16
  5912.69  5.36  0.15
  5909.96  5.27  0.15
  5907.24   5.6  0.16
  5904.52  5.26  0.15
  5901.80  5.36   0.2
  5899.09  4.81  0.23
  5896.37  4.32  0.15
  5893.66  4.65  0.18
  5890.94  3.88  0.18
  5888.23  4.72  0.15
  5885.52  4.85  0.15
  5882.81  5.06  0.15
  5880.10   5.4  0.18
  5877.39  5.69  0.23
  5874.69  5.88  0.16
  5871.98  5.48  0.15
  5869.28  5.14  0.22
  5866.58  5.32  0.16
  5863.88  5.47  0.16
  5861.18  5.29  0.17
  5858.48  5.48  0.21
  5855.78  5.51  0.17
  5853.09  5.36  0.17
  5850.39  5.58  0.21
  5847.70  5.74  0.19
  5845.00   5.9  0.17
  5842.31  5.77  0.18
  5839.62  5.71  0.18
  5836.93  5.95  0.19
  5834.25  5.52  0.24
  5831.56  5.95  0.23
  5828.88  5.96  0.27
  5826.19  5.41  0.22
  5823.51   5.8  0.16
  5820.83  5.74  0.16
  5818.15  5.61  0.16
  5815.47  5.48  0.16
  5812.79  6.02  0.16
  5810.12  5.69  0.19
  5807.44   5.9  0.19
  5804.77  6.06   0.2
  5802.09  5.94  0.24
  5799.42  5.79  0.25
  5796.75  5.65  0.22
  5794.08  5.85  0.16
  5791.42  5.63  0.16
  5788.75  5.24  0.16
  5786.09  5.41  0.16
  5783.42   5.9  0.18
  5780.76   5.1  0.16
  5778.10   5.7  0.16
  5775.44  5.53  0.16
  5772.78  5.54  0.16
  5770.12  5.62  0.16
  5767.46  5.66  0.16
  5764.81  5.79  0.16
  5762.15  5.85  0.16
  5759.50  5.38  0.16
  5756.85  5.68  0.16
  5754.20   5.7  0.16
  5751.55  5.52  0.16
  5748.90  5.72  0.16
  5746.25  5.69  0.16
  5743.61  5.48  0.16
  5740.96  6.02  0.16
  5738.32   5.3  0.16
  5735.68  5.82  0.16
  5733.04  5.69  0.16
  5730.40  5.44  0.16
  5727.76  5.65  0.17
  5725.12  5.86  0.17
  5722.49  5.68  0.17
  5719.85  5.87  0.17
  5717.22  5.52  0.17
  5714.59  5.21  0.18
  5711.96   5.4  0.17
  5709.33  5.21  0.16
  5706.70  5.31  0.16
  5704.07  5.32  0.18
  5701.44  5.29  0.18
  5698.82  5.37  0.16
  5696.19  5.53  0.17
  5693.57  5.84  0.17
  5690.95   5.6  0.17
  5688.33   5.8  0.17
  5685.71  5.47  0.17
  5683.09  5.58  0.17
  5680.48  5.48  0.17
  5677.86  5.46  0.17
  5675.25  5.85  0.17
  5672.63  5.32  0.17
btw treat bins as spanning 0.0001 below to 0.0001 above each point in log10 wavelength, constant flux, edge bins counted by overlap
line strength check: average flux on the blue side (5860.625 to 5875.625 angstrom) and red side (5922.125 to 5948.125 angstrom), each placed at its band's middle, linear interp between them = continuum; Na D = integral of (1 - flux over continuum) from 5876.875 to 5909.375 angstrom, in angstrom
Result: 3.0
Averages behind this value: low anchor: 5.43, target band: 4.96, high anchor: 5.54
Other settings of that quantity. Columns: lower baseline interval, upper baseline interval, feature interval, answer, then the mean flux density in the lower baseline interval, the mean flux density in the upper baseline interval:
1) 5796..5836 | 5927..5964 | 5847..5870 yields 1.13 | 5.77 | 5.59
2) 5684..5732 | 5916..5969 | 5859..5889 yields 1.22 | 5.52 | 5.55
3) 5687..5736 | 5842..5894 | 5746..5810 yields -2.56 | 5.54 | 5.31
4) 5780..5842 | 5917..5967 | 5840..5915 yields 4.86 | 5.72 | 5.55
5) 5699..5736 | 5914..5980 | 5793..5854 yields -2.56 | 5.51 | 5.55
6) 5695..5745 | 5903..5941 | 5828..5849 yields -1.23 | 5.53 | 5.46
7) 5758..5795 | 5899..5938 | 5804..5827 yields -0.87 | 5.58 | 5.41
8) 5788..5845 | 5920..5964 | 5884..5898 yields 2.84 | 5.76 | 5.57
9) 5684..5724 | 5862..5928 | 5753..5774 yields -0.98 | 5.5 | 5.19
